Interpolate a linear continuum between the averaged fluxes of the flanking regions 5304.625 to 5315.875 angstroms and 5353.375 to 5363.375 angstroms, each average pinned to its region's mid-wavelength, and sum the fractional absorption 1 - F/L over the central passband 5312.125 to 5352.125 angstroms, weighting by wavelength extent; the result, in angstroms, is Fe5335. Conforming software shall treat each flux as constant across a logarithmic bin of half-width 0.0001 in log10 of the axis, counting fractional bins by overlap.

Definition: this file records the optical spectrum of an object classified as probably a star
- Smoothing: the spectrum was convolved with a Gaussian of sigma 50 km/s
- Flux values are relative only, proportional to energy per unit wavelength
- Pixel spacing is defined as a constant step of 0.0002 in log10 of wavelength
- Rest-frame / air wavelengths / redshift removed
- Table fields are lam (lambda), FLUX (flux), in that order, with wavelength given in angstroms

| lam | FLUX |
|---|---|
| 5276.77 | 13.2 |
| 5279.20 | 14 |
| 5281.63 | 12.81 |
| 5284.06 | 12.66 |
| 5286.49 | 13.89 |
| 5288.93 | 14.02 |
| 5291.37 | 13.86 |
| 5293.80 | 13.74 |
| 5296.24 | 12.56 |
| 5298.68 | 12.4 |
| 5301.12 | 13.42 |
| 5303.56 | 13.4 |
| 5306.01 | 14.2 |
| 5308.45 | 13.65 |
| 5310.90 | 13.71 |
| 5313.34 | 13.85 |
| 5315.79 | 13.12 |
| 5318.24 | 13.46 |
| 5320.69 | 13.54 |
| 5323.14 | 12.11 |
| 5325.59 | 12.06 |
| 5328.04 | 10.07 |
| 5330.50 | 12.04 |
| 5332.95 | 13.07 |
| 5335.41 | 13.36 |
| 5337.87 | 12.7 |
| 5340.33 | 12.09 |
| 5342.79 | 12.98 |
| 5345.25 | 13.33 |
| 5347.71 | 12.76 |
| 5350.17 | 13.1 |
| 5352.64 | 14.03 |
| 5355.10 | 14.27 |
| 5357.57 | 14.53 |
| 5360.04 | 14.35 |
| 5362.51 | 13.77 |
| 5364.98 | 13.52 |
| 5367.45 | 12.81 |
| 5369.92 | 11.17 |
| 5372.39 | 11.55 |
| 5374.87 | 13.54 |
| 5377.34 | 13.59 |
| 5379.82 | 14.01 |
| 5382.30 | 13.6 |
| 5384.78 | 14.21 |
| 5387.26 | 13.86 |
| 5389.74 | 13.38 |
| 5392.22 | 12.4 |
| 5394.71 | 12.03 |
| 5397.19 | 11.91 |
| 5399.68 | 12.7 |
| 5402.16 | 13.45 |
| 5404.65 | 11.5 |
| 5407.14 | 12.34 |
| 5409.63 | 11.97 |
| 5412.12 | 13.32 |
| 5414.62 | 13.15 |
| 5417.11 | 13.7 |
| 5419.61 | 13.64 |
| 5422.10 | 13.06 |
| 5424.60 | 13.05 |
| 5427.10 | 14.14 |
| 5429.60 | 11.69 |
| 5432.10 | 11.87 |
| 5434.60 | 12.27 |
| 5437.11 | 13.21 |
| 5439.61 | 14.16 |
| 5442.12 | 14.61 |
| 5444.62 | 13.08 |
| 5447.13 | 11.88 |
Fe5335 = 3.5 angstroms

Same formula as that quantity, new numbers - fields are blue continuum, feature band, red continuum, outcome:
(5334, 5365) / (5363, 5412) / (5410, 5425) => 1.8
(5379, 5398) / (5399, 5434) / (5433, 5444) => 1.4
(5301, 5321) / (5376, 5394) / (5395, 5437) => -0.8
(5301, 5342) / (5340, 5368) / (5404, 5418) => -1.5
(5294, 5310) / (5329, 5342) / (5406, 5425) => 0.6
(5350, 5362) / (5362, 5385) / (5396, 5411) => 0.6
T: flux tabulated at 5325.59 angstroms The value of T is 12.06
